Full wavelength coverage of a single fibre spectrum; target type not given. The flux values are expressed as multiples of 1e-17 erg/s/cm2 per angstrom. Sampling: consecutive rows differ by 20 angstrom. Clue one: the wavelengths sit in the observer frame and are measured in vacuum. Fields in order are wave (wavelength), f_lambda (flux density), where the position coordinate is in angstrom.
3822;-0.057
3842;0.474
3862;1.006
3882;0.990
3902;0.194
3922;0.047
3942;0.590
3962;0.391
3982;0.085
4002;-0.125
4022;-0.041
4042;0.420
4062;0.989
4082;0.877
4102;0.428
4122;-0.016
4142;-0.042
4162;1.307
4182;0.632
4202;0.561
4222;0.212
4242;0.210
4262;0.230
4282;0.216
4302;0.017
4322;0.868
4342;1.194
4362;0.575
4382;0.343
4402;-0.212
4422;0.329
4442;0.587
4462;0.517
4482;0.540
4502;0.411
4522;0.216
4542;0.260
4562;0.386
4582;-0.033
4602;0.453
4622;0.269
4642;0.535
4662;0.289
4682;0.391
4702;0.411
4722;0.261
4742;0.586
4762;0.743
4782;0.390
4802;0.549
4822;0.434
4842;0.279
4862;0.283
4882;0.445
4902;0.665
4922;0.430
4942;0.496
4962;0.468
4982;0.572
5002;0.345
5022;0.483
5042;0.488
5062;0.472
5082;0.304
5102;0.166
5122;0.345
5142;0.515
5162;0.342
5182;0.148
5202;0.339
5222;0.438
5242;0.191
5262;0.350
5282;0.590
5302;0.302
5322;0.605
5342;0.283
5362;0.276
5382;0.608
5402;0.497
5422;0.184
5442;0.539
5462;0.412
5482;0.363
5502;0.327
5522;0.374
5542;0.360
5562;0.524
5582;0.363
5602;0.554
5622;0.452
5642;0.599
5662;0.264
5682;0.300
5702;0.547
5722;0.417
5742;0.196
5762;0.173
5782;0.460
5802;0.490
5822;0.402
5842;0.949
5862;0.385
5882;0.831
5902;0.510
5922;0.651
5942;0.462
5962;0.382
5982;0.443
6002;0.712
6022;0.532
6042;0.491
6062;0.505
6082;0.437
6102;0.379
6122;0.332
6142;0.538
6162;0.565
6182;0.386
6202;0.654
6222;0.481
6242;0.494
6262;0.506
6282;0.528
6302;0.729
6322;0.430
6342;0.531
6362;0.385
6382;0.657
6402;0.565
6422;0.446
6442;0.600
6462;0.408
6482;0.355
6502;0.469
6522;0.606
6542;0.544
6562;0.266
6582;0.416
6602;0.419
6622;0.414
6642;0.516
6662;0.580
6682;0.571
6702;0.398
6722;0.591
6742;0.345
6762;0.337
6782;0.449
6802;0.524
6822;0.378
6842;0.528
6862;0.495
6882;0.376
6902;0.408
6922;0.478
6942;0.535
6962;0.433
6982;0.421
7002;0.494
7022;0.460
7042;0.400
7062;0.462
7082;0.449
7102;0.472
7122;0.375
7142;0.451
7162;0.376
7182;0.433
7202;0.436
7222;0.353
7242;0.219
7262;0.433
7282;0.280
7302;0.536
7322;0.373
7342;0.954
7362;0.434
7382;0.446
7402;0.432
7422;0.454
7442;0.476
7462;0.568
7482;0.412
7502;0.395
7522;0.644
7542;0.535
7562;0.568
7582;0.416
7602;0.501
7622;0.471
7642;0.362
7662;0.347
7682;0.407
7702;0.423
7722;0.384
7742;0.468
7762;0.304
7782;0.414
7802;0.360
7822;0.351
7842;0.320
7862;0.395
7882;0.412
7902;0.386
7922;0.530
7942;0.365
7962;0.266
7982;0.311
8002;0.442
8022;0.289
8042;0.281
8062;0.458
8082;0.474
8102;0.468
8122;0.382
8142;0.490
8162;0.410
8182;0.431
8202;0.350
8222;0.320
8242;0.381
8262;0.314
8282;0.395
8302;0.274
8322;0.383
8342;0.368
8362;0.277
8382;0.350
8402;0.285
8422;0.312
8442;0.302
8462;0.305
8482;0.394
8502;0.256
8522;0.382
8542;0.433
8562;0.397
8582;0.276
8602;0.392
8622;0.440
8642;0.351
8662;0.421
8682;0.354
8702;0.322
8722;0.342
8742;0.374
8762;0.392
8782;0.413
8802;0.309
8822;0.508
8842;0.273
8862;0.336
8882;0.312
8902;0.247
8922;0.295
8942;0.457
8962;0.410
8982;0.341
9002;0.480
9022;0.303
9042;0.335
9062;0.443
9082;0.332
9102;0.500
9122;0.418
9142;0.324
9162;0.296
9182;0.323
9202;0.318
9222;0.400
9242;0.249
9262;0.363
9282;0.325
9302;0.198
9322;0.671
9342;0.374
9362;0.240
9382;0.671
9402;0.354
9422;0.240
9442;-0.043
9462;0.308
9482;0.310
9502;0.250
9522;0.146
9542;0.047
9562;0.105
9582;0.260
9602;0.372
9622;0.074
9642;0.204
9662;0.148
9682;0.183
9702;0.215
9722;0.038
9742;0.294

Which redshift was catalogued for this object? 0.12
